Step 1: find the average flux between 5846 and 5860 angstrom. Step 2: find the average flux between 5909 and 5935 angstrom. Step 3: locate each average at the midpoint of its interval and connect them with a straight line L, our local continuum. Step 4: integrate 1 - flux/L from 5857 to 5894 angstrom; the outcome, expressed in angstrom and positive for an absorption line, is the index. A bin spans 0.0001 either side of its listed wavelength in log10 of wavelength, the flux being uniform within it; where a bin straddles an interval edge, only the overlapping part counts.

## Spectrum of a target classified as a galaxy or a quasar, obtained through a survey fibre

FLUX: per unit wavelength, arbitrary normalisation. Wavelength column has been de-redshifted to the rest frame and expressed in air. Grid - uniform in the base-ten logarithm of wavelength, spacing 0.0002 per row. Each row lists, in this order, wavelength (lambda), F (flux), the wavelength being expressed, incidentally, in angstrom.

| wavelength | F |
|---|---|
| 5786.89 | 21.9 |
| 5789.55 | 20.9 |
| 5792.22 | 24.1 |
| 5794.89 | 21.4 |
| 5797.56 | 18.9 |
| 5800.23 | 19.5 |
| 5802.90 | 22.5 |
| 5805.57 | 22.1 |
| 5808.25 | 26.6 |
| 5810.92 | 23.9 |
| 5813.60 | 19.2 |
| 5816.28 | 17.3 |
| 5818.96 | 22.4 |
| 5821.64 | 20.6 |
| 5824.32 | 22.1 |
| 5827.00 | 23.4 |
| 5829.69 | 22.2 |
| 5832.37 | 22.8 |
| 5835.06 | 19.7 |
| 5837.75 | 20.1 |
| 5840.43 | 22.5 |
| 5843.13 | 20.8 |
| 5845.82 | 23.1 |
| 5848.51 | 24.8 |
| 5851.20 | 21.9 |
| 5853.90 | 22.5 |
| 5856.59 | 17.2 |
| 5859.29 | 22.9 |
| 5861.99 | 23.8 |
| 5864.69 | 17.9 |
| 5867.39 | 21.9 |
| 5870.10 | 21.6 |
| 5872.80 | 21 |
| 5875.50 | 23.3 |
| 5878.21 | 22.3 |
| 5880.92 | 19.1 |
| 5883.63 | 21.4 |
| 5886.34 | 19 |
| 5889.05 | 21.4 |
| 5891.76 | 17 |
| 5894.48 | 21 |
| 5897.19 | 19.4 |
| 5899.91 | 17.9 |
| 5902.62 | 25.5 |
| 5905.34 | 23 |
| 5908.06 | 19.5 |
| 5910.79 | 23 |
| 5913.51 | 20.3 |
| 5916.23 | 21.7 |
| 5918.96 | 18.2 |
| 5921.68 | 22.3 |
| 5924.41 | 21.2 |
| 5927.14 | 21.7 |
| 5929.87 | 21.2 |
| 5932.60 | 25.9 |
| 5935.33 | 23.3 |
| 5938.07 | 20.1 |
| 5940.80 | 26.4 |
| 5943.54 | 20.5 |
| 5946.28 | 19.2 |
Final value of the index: 1.7 angstrom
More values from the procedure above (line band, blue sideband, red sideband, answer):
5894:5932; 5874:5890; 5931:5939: 1.8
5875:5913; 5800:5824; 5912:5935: 1.4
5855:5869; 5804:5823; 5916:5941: 0.7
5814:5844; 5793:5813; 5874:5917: 0.7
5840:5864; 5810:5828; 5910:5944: -0.7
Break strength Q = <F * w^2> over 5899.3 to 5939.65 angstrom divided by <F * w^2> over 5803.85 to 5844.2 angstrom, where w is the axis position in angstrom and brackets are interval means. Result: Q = 1.0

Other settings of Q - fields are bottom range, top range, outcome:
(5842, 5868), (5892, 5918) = 0.99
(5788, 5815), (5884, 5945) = 1.01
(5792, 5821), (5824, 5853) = 1.04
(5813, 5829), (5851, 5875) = 1.03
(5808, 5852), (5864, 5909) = 0.97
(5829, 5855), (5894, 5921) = 0.97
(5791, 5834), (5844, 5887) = 1.01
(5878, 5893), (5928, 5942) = 1.19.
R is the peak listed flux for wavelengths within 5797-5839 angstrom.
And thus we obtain 26.6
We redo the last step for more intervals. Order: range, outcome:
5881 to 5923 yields 25.5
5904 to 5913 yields 23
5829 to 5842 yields 22.8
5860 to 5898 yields 23.8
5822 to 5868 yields 24.8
